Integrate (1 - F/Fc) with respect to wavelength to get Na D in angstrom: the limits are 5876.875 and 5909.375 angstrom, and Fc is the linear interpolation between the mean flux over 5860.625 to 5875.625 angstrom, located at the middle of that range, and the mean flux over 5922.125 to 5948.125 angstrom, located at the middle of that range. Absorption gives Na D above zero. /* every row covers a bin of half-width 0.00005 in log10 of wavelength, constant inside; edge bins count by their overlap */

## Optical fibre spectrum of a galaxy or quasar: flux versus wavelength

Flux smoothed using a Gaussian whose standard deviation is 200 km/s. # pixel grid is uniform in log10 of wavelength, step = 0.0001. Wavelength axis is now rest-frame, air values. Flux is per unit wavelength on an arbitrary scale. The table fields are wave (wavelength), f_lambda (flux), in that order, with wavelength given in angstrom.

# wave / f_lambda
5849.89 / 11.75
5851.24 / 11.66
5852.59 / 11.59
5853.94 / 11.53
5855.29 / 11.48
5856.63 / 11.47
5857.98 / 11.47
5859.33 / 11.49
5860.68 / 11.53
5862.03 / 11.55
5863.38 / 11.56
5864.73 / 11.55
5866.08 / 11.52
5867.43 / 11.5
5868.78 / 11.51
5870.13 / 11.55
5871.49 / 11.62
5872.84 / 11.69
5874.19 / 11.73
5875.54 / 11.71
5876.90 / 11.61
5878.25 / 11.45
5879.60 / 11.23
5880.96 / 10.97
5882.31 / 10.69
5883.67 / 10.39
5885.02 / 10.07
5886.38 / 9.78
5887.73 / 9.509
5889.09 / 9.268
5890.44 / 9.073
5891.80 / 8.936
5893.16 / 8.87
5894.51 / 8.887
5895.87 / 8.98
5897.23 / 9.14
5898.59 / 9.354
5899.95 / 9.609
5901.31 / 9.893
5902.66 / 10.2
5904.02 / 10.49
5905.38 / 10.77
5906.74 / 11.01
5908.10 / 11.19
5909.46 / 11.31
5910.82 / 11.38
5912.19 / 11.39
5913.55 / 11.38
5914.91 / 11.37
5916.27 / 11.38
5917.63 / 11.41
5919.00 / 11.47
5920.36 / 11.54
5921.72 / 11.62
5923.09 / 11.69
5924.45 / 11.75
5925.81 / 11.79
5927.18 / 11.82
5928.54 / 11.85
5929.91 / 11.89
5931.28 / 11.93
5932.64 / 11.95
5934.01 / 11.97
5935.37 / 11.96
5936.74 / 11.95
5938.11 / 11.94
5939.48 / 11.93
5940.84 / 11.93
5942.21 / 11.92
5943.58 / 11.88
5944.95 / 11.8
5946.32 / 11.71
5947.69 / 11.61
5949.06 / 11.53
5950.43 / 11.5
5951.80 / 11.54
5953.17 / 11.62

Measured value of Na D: 4.6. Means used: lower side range 11.6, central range 10.1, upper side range 11.9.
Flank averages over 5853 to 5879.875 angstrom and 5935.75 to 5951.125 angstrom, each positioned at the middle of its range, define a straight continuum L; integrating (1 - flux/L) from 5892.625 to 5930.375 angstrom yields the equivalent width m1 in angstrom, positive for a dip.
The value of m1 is 2.7 angstrom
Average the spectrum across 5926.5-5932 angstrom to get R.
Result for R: 11.9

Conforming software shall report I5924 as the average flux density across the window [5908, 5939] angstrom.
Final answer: 11.7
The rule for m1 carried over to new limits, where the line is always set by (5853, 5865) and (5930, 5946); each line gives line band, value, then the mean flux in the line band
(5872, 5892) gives 1.79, 10.6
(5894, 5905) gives 1.98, 9.61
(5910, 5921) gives 0.36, 11.4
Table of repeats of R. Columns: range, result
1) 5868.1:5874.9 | 11.6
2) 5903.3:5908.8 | 10.9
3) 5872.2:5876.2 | 11.7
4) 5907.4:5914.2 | 11.3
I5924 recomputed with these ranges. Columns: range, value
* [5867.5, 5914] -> 10.5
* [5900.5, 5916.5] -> 11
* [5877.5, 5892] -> 10.2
